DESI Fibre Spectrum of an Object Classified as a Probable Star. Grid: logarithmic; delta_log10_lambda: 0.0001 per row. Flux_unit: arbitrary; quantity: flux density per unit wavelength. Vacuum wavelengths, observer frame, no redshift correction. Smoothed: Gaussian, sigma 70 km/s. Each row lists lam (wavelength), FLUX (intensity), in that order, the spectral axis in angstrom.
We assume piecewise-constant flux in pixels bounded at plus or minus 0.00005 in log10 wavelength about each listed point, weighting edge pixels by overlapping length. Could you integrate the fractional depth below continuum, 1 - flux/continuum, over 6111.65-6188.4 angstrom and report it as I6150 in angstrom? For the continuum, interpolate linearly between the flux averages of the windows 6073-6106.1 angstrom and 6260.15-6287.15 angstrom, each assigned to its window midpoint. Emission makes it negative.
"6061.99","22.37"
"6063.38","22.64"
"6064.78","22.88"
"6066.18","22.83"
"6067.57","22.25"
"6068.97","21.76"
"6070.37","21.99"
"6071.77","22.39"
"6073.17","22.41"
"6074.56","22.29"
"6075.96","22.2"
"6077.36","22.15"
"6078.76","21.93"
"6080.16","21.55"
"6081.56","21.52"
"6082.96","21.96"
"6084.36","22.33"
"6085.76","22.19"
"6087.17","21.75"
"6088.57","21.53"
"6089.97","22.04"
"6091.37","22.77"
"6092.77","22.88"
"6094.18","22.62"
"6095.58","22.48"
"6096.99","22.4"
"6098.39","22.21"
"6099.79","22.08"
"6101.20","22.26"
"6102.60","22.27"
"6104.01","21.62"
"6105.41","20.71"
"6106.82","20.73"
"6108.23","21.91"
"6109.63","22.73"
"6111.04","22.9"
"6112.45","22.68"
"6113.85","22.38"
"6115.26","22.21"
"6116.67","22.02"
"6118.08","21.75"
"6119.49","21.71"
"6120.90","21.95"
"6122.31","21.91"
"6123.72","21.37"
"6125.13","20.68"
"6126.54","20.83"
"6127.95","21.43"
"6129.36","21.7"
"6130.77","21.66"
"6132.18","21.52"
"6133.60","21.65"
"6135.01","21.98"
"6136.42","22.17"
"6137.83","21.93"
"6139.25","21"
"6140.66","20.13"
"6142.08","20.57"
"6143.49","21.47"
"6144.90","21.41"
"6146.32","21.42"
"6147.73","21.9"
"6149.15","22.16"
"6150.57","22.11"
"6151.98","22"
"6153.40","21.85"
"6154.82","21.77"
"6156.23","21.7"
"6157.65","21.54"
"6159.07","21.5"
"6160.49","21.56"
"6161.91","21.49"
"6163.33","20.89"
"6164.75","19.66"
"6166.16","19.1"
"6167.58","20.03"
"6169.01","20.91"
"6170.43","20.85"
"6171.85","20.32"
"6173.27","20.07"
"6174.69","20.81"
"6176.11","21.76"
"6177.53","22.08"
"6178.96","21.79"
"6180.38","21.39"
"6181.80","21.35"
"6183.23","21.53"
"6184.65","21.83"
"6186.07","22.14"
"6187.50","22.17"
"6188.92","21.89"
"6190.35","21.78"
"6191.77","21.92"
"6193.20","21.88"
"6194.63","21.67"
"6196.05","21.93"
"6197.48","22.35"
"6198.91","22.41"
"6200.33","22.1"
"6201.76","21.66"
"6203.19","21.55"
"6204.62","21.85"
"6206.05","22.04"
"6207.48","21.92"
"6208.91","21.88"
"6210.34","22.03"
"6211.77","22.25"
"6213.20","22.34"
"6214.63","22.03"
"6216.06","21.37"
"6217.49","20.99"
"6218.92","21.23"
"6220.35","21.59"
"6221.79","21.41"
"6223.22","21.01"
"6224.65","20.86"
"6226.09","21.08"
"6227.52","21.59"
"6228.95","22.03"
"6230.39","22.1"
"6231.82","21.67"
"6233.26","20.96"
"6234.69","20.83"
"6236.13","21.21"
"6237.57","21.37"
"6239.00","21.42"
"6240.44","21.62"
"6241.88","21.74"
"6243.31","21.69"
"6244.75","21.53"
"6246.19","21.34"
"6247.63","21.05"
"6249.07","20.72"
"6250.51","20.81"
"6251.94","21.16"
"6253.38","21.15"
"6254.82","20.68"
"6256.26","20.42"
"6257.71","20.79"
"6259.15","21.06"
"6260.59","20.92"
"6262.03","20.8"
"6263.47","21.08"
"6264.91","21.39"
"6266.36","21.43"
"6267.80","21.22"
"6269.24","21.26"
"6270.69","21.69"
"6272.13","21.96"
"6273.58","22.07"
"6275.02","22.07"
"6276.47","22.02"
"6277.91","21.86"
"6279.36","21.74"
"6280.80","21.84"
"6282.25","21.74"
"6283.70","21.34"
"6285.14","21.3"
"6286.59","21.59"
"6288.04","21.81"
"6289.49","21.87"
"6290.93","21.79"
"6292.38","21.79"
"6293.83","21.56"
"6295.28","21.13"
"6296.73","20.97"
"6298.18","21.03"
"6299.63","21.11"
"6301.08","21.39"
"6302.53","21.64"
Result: 1.65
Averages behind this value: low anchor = 22.1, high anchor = 21.6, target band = 21.4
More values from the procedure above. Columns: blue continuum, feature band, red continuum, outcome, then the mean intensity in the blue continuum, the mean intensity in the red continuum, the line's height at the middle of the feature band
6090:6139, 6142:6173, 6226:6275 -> 0.78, 21.9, 21.3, 21.7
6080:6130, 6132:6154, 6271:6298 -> 0.31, 21.9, 21.7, 21.9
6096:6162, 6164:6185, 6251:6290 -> 0.72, 21.7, 21.4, 21.6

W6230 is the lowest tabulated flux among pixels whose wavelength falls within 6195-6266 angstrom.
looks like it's 20.42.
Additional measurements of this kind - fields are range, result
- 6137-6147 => 20.13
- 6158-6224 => 19.1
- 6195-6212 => 21.55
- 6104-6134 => 20.68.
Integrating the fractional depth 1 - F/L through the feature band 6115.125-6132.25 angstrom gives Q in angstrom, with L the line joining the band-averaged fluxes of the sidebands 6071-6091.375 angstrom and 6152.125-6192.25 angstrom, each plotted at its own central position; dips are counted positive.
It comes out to 0.1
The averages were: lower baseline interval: 22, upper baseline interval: 21.3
